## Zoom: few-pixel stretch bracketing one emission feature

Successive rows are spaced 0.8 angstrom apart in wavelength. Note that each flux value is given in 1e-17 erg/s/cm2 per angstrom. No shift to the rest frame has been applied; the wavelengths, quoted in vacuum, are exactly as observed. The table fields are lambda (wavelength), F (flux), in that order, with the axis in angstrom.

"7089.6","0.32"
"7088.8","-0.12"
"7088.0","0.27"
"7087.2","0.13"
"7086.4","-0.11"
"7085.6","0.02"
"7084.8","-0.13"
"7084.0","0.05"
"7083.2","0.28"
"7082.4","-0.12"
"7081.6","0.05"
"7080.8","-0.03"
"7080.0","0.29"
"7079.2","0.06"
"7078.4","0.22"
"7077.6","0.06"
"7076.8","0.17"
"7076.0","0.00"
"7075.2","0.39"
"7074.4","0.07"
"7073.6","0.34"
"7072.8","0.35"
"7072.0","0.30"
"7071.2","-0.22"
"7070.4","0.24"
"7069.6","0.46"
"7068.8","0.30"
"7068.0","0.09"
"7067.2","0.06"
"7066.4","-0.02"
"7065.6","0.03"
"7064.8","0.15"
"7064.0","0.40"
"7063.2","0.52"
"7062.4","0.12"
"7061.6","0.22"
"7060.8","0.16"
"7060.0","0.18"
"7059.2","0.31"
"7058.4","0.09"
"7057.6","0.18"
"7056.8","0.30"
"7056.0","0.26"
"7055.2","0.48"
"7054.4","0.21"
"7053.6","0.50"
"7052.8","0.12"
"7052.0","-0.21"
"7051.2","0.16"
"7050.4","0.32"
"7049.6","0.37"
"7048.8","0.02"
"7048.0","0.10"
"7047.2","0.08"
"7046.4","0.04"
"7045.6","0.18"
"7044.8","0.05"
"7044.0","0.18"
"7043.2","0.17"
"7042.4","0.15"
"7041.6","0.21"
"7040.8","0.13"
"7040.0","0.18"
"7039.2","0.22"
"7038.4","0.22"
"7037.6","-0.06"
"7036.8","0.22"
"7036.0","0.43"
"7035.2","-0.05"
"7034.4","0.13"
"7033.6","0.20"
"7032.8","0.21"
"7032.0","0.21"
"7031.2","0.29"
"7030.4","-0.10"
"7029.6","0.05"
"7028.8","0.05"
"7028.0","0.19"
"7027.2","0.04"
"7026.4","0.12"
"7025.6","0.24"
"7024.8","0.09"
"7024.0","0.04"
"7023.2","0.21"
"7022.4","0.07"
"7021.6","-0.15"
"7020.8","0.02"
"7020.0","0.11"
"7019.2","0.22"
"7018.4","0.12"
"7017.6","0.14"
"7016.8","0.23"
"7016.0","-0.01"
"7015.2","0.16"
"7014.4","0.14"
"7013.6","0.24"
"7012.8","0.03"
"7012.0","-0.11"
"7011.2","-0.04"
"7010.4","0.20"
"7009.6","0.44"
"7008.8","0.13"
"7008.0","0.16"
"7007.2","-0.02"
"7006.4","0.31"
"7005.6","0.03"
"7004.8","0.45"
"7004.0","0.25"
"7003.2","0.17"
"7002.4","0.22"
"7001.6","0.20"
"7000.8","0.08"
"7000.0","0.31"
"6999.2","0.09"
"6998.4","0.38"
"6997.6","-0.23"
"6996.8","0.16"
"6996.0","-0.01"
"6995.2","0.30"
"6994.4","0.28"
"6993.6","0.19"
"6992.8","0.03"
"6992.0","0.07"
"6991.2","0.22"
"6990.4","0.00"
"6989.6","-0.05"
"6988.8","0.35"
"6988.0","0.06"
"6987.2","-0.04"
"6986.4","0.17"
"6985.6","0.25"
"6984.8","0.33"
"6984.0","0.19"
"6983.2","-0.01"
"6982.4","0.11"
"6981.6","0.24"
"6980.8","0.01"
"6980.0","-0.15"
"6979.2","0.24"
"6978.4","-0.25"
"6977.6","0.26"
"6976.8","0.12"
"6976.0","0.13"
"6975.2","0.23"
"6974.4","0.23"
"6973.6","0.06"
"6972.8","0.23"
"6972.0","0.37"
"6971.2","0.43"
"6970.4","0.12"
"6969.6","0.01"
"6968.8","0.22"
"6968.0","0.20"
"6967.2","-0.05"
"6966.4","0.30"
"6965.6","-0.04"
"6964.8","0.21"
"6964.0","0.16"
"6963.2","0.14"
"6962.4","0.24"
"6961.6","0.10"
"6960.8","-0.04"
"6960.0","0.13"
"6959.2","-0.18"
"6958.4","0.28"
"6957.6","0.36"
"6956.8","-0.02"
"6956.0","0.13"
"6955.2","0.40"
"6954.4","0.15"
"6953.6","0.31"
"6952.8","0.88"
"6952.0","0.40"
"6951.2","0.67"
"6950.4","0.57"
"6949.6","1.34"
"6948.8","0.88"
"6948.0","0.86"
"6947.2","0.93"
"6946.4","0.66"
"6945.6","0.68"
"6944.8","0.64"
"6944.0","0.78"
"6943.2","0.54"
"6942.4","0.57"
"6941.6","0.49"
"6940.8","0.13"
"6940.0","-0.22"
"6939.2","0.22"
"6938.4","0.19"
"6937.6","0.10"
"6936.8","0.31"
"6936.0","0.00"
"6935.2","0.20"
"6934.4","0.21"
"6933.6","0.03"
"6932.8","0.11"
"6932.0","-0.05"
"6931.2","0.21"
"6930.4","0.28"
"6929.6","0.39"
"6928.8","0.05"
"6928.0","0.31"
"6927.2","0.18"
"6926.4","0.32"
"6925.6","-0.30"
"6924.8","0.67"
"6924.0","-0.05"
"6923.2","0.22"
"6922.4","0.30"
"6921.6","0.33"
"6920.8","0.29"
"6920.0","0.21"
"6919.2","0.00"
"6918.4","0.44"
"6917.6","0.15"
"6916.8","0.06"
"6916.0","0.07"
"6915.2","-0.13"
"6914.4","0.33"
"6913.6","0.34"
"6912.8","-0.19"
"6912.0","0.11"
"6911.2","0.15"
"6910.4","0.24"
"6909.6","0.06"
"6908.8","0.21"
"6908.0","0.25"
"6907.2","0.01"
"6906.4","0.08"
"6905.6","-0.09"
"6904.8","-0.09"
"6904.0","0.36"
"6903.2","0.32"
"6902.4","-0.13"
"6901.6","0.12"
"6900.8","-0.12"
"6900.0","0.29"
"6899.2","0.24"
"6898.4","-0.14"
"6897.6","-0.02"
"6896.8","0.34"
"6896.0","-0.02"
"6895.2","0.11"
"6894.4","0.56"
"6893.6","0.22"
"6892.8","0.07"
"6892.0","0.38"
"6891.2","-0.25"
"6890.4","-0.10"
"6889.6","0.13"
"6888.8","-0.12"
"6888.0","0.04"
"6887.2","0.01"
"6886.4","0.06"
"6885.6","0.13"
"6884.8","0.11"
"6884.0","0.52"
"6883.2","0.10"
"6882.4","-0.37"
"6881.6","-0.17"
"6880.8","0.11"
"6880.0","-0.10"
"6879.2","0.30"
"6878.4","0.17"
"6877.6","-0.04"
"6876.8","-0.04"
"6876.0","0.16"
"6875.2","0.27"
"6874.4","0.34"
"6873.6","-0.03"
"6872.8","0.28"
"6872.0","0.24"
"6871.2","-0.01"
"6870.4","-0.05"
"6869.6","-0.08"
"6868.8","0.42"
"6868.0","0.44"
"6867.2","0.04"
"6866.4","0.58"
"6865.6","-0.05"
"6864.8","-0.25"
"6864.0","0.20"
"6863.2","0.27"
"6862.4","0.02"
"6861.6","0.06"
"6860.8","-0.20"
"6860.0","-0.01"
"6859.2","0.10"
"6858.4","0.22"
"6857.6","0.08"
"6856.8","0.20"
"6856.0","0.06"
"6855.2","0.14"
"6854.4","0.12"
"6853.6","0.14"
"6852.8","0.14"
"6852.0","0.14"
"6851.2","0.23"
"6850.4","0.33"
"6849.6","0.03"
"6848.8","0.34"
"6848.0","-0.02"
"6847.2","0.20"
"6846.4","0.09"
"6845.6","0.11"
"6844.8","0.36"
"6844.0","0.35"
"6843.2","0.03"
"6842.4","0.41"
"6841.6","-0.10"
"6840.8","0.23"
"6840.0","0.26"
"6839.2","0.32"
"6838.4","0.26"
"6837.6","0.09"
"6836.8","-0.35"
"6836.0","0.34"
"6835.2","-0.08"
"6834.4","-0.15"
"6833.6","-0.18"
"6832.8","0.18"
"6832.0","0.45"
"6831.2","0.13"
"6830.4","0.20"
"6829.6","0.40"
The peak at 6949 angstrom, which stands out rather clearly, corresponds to [O II] 3727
